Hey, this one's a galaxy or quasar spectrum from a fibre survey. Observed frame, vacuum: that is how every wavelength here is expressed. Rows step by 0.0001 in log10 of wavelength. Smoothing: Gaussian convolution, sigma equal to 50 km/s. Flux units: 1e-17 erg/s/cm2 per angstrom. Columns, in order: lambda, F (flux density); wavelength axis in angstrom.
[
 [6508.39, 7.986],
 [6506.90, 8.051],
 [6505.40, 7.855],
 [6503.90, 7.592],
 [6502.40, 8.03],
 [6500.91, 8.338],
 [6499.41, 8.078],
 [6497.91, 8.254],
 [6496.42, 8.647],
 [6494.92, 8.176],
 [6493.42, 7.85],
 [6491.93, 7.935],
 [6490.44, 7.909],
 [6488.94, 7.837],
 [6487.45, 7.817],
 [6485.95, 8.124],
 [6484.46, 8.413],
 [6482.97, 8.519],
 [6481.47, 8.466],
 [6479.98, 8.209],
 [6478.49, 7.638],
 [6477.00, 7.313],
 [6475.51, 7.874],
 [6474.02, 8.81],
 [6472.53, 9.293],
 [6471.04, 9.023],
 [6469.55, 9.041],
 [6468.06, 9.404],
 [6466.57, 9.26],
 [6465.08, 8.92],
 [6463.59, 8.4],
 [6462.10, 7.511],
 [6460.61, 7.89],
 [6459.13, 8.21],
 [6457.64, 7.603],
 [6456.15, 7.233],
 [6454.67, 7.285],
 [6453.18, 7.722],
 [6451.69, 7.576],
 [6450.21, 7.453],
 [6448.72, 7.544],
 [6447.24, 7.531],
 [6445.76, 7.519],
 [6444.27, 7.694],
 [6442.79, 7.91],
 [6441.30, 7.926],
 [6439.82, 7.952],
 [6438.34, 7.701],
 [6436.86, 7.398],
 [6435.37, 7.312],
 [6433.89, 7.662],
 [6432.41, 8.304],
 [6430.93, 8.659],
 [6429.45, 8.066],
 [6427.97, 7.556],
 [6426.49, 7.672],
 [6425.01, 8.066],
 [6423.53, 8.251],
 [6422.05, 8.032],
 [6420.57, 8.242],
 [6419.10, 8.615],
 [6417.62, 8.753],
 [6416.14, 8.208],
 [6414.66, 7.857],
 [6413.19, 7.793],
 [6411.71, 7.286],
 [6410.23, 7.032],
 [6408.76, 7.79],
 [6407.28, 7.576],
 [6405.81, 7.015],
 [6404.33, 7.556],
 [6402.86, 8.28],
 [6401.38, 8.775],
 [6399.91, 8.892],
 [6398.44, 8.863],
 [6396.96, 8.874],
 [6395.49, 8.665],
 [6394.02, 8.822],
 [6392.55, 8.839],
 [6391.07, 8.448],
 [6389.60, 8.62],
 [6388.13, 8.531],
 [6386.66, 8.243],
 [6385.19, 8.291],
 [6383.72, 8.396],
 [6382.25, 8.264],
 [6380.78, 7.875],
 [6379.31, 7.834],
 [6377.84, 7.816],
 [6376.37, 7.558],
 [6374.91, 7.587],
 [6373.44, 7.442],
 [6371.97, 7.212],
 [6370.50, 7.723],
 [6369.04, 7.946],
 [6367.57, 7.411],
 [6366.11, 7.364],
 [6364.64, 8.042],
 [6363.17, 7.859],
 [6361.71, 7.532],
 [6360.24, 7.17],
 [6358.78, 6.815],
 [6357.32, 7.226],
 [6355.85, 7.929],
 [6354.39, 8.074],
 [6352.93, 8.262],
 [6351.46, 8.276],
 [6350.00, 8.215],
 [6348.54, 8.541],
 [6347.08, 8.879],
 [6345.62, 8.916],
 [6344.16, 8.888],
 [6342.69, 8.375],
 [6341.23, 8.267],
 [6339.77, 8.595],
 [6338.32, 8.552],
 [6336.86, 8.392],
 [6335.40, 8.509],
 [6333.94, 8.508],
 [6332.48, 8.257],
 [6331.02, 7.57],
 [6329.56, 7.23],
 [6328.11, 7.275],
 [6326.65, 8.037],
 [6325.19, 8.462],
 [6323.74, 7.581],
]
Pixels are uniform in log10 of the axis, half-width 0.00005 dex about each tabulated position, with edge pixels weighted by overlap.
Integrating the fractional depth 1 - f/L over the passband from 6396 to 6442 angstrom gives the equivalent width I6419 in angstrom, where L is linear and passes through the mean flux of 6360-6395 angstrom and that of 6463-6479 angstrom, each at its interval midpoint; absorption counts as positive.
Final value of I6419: 1.48 angstrom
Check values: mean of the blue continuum 7.97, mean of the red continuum 8.65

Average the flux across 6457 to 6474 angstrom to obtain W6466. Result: 8.61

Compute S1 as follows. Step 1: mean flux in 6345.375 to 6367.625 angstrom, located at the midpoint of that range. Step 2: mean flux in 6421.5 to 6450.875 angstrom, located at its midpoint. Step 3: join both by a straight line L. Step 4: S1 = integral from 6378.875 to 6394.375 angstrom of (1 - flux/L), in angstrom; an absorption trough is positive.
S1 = -1.0 angstrom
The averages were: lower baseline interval 7.9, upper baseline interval 7.81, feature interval 8.38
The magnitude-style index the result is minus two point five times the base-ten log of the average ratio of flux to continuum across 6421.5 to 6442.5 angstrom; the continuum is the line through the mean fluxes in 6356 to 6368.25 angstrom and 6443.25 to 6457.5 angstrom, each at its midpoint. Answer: -0.05 mag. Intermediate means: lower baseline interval 7.45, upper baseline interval 7.52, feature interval 7.89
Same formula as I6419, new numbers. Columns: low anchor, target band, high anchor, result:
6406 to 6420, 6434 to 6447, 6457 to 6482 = 0.7 angstrom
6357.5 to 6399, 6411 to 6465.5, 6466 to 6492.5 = 2.3 angstrom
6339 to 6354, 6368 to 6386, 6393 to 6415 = 1.0 angstrom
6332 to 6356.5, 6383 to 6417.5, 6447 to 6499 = 0.4 angstrom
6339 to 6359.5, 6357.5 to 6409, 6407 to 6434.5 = 0.8 angstrom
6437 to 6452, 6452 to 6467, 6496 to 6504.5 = -0.3 angstrom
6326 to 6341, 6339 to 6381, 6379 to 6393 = 1.5 angstrom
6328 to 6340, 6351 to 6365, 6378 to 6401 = 1.0 angstrom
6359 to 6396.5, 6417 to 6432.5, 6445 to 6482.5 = -0.3 angstrom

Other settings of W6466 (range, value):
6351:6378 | 7.63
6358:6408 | 8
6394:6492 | 8.06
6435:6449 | 7.66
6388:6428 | 8.18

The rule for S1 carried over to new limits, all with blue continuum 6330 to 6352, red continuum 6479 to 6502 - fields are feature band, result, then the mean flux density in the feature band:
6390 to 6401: -0.57 angstrom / 8.77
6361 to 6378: 1.55 angstrom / 7.62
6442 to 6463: 1.55 angstrom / 7.62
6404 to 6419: 1.04 angstrom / 7.73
